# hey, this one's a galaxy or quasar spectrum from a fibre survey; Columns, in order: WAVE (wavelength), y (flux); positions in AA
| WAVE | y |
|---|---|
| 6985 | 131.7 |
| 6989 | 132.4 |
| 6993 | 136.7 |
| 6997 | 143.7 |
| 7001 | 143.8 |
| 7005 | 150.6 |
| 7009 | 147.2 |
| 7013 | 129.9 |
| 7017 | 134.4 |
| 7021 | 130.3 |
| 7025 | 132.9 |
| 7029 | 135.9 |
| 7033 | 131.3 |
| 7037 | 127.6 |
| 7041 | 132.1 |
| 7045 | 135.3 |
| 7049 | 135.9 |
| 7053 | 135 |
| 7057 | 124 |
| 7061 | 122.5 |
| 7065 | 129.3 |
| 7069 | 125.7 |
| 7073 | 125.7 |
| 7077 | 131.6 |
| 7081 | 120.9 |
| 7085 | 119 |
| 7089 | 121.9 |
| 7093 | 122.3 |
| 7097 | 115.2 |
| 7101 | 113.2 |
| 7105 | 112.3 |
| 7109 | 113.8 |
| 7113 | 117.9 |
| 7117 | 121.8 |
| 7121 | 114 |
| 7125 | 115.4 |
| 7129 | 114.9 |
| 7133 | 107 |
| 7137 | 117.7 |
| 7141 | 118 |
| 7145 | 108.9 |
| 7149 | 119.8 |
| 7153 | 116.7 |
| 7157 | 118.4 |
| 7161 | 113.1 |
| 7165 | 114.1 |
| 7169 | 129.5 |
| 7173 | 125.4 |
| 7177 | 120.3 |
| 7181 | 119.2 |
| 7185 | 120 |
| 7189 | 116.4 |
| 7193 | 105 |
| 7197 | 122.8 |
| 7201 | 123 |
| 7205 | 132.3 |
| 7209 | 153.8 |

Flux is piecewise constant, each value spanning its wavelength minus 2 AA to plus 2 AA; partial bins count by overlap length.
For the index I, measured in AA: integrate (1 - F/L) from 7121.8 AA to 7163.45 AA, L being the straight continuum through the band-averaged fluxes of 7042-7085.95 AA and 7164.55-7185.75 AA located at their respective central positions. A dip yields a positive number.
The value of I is 3.0 AA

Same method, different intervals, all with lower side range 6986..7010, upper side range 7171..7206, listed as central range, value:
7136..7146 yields 0.8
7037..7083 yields 2.0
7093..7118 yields 2.6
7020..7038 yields 0.8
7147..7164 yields 1.0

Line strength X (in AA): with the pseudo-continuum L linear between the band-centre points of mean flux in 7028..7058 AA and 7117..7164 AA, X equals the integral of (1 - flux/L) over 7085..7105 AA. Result 0.9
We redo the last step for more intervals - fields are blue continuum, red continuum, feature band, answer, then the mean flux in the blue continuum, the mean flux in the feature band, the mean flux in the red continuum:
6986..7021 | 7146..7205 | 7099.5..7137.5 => 3.3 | 139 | 115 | 119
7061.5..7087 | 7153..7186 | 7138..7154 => 0.7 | 125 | 116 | 120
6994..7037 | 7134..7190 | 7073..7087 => 0.5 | 137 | 124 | 118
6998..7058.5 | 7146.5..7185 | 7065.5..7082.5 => 0.5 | 135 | 126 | 119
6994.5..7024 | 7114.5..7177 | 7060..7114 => 2.6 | 140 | 121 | 117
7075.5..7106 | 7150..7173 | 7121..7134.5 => 0.7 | 120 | 113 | 119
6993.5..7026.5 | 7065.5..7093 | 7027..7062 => 0.1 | 139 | 131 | 124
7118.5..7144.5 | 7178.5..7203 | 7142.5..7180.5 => -0.8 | 114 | 118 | 118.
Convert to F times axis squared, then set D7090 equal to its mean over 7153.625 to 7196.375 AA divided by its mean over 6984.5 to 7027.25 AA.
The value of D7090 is 0.90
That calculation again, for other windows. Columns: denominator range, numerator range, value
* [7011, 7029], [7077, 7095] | 0.94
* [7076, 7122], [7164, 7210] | 1.06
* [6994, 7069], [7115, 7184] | 0.90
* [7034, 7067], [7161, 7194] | 0.95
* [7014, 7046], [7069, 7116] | 0.92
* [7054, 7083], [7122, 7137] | 0.91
